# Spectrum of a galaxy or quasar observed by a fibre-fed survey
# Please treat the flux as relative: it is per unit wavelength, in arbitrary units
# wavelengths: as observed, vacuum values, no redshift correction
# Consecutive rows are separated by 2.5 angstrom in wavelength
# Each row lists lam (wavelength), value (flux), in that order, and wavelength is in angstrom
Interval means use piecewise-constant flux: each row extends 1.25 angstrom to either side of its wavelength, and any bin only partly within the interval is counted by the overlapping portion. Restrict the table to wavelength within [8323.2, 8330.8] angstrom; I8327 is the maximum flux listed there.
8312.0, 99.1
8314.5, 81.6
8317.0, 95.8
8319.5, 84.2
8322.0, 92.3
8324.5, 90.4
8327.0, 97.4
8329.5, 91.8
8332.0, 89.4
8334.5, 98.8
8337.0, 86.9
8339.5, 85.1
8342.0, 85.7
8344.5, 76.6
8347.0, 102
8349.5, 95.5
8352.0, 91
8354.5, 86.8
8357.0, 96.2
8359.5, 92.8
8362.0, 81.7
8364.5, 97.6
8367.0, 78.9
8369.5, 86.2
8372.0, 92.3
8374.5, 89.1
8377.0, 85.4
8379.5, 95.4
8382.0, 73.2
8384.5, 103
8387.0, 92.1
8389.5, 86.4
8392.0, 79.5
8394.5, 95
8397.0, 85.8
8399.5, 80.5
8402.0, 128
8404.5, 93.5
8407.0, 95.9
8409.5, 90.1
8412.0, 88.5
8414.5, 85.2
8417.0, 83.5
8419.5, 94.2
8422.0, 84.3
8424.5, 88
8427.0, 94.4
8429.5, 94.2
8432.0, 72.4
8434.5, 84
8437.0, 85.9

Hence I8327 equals 97.4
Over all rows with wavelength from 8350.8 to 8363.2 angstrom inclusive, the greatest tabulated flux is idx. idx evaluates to 96.2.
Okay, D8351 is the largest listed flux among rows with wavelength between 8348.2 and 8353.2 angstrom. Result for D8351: 95.5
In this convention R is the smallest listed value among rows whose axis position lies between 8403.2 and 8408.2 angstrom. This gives 93.5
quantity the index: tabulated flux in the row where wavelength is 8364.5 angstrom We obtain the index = 97.6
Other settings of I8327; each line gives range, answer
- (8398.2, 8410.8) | 128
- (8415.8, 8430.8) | 94.4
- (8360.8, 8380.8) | 97.6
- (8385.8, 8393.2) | 92.1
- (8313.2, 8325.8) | 95.8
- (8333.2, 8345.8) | 98.8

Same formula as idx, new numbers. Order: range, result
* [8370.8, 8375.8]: 92.3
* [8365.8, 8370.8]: 86.2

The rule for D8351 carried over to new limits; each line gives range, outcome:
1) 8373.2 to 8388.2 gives 103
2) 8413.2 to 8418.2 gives 85.2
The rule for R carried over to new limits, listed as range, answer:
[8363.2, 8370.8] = 78.9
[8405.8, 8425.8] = 83.5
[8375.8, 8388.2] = 73.2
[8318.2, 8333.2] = 84.2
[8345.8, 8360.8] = 86.8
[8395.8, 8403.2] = 80.5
